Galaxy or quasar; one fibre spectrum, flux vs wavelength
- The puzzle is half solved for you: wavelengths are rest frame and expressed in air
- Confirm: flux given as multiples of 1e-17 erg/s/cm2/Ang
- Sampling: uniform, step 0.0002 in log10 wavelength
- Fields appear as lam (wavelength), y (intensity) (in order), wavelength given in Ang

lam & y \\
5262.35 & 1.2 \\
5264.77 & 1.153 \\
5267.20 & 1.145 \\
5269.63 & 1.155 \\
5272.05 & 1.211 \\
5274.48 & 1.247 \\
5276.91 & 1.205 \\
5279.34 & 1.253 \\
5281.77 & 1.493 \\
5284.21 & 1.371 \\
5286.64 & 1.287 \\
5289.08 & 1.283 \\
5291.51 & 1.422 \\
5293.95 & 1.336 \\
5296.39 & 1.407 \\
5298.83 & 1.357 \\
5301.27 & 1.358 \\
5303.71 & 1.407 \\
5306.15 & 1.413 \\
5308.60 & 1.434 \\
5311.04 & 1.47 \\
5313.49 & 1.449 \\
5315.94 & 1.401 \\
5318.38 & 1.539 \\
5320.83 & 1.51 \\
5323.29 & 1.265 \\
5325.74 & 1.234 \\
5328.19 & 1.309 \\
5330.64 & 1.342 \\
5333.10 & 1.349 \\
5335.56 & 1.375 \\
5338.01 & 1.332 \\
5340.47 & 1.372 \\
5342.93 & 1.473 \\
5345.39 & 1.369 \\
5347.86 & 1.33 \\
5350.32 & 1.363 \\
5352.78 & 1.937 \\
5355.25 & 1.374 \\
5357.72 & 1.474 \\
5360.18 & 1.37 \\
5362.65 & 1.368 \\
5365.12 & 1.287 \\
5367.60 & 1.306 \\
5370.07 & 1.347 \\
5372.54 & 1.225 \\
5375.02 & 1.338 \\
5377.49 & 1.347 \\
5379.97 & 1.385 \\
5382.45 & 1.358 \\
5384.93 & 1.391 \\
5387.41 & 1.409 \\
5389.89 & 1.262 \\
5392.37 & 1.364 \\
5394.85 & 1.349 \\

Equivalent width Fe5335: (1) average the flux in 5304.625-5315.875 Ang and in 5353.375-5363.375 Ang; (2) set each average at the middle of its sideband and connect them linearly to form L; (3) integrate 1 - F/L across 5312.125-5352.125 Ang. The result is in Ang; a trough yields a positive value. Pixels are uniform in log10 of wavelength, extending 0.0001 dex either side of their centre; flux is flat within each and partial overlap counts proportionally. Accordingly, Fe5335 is 1.4 Ang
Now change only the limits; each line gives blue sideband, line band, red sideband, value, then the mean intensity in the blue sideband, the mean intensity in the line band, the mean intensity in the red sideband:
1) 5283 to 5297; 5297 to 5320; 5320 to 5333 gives -1.5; 1.35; 1.43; 1.33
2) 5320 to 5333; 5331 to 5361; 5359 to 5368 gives -2.1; 1.33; 1.42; 1.33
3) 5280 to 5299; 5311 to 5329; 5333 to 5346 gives -0.2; 1.37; 1.39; 1.38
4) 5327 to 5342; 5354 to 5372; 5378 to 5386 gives 0.1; 1.35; 1.36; 1.37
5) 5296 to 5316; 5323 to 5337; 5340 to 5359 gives 1.2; 1.41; 1.32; 1.46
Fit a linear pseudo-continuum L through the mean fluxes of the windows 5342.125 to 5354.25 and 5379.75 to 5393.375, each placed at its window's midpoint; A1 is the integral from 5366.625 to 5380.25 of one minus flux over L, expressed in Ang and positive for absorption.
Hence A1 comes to 0.8 Ang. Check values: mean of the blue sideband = 1.49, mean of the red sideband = 1.36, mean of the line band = 1.32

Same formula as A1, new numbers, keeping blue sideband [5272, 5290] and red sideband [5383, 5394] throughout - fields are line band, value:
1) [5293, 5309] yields -0.9 Ang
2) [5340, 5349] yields -0.4 Ang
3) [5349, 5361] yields -1.5 Ang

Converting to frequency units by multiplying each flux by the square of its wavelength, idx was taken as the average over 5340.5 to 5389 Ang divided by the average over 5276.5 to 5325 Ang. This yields 1.03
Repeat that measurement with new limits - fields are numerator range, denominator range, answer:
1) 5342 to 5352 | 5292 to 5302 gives 1.05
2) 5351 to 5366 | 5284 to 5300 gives 1.11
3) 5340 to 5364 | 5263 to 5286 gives 1.19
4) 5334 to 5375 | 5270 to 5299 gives 1.08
